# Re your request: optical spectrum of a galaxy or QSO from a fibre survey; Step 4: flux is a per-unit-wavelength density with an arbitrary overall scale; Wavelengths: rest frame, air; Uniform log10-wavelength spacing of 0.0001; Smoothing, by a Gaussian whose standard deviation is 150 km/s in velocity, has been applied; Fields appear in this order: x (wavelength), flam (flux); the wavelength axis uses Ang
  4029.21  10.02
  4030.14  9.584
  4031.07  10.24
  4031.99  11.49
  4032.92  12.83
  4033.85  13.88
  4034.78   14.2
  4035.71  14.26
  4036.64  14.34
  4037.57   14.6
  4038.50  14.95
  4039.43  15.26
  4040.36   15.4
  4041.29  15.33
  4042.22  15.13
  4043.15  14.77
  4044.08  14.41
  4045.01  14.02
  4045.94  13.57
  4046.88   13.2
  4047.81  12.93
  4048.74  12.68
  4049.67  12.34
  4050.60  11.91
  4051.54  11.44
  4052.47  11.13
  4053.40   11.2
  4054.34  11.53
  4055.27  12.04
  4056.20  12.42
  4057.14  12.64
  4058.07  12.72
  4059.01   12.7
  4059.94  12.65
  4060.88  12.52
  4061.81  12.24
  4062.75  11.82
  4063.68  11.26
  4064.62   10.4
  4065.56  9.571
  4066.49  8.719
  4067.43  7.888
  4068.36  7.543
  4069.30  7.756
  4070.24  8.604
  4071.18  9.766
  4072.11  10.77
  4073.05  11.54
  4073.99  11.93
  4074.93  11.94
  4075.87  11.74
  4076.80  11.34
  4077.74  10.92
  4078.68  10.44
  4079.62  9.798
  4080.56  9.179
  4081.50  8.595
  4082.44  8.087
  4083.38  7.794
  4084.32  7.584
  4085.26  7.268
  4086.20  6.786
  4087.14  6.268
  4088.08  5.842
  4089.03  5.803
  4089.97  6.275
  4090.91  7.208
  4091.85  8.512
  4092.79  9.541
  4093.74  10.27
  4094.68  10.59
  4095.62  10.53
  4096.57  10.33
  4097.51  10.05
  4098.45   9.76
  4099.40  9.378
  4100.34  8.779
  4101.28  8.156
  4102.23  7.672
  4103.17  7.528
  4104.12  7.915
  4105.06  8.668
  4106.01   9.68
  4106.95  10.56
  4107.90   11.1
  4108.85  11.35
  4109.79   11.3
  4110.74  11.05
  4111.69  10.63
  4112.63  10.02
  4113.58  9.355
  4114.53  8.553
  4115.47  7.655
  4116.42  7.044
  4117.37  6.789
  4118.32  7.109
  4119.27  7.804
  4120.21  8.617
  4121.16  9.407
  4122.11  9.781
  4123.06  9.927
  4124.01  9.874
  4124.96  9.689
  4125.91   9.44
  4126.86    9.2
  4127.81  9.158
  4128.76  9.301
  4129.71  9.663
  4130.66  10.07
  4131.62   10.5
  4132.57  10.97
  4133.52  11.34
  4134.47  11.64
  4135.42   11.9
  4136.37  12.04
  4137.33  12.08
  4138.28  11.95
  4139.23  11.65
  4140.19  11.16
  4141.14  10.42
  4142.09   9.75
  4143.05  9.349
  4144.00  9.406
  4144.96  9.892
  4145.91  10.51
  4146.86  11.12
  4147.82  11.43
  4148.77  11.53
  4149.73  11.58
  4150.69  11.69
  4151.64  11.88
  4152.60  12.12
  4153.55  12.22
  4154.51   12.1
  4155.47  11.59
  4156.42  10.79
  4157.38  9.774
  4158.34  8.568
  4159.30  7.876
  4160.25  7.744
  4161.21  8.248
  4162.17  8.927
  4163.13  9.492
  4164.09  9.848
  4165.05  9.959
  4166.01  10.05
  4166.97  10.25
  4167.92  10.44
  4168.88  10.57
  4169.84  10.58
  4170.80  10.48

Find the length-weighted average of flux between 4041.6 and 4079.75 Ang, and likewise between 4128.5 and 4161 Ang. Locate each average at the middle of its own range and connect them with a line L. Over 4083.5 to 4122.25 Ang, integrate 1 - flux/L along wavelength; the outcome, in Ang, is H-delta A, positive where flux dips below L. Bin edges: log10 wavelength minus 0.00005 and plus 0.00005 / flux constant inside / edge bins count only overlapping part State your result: 8.4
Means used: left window 11.6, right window 10.7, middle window 8.73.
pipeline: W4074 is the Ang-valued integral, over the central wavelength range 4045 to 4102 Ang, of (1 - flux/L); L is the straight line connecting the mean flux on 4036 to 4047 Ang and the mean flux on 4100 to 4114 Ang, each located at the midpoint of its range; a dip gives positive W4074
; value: 9.6 Ang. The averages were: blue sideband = 14.6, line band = 10.2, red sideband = 9.59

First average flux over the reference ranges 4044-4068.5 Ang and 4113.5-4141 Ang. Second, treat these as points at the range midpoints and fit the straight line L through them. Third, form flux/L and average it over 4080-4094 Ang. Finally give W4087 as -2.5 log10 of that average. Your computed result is 0.39 mag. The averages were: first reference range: 11.8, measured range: 7.64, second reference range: 9.8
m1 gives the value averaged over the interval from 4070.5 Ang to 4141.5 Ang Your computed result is 9.52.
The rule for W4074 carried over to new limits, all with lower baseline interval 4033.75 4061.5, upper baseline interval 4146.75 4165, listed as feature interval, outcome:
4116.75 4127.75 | 2.4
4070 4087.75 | 4.3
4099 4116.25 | 3.4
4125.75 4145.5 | 0.8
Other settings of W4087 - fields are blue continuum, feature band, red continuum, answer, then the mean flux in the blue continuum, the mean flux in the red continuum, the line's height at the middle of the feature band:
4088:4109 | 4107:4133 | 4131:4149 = 0.06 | 8.95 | 11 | 10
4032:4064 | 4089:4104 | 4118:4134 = 0.23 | 13.2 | 9.55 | 10.9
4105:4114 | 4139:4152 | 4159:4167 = -0.13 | 10.5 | 9.12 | 9.56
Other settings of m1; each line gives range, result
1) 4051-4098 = 9.91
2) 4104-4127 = 9.32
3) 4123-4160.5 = 10.6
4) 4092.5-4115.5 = 9.66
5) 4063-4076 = 9.94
